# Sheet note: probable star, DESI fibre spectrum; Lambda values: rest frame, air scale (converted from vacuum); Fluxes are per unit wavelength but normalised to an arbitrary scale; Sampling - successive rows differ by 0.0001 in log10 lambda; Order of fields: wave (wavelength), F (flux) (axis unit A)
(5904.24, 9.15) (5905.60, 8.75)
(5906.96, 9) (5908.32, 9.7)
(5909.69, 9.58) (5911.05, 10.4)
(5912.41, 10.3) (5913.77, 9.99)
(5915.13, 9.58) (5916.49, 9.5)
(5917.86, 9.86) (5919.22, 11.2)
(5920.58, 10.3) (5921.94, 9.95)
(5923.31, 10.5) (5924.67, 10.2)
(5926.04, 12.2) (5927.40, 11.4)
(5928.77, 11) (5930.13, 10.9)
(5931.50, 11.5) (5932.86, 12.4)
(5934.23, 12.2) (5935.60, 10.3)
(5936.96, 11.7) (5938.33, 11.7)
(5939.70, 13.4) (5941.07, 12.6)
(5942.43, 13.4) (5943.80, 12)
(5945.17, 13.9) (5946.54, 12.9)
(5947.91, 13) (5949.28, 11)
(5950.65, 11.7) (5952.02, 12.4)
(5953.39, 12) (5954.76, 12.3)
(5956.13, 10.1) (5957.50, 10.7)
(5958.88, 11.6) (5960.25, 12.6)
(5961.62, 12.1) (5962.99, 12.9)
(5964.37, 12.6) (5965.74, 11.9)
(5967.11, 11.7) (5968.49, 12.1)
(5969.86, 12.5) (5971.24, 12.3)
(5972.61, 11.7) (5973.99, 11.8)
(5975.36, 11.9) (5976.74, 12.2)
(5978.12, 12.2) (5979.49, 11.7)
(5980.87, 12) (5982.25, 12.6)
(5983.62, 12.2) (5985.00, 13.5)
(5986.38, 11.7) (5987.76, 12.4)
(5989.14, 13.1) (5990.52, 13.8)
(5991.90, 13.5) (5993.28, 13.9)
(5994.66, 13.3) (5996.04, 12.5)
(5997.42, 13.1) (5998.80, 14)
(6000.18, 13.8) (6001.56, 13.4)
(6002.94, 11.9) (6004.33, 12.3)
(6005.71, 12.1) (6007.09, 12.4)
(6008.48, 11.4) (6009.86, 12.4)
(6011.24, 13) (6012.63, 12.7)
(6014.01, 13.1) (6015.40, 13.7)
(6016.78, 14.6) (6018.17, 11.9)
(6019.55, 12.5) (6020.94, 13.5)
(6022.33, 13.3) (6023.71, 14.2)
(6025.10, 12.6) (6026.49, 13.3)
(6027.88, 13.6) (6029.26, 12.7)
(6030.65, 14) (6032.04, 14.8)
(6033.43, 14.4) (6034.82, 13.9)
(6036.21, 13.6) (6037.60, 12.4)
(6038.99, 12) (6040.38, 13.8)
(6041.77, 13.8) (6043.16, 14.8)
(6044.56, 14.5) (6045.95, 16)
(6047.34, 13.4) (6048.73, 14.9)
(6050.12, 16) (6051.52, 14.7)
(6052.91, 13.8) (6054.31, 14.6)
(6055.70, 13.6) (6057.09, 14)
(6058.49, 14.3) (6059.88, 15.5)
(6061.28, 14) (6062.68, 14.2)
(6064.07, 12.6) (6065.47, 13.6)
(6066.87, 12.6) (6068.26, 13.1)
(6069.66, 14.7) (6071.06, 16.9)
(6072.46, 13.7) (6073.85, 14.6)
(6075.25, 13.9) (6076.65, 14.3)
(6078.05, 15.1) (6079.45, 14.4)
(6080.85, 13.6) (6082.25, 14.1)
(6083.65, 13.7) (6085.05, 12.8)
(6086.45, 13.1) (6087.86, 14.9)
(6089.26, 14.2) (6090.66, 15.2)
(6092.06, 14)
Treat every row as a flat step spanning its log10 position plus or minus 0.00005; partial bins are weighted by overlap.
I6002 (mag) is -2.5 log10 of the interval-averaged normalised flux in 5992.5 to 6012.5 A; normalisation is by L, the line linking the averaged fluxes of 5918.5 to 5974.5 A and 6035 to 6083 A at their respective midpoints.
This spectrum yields 0.01 mag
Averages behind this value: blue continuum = 11.8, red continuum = 14.1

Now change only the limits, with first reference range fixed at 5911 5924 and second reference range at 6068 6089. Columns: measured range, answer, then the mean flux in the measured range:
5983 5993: -0.09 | 12.9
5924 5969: -0.10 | 12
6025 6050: -0.06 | 13.9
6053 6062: -0.05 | 14.3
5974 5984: -0.04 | 12.1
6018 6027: -0.03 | 13.1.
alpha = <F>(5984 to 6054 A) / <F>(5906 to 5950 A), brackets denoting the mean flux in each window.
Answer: 1.20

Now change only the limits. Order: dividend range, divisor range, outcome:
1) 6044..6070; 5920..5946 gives 1.22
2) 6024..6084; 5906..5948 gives 1.26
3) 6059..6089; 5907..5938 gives 1.32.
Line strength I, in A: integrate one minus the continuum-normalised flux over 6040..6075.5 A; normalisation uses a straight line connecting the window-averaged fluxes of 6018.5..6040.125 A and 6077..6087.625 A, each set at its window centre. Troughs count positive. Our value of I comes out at -1.7 A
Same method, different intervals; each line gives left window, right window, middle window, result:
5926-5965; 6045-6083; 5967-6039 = 1.4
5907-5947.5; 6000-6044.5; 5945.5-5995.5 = -0.8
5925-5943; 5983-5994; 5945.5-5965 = 0.4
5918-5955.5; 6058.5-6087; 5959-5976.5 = 0.2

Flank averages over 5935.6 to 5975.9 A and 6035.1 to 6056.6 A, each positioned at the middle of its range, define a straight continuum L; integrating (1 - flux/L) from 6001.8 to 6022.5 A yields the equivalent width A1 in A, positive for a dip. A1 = 1.0 A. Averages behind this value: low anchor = 12.1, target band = 12.7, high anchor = 14.1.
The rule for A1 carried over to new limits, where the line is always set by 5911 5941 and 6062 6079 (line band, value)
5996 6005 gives -0.32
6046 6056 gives -0.64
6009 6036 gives -0.61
